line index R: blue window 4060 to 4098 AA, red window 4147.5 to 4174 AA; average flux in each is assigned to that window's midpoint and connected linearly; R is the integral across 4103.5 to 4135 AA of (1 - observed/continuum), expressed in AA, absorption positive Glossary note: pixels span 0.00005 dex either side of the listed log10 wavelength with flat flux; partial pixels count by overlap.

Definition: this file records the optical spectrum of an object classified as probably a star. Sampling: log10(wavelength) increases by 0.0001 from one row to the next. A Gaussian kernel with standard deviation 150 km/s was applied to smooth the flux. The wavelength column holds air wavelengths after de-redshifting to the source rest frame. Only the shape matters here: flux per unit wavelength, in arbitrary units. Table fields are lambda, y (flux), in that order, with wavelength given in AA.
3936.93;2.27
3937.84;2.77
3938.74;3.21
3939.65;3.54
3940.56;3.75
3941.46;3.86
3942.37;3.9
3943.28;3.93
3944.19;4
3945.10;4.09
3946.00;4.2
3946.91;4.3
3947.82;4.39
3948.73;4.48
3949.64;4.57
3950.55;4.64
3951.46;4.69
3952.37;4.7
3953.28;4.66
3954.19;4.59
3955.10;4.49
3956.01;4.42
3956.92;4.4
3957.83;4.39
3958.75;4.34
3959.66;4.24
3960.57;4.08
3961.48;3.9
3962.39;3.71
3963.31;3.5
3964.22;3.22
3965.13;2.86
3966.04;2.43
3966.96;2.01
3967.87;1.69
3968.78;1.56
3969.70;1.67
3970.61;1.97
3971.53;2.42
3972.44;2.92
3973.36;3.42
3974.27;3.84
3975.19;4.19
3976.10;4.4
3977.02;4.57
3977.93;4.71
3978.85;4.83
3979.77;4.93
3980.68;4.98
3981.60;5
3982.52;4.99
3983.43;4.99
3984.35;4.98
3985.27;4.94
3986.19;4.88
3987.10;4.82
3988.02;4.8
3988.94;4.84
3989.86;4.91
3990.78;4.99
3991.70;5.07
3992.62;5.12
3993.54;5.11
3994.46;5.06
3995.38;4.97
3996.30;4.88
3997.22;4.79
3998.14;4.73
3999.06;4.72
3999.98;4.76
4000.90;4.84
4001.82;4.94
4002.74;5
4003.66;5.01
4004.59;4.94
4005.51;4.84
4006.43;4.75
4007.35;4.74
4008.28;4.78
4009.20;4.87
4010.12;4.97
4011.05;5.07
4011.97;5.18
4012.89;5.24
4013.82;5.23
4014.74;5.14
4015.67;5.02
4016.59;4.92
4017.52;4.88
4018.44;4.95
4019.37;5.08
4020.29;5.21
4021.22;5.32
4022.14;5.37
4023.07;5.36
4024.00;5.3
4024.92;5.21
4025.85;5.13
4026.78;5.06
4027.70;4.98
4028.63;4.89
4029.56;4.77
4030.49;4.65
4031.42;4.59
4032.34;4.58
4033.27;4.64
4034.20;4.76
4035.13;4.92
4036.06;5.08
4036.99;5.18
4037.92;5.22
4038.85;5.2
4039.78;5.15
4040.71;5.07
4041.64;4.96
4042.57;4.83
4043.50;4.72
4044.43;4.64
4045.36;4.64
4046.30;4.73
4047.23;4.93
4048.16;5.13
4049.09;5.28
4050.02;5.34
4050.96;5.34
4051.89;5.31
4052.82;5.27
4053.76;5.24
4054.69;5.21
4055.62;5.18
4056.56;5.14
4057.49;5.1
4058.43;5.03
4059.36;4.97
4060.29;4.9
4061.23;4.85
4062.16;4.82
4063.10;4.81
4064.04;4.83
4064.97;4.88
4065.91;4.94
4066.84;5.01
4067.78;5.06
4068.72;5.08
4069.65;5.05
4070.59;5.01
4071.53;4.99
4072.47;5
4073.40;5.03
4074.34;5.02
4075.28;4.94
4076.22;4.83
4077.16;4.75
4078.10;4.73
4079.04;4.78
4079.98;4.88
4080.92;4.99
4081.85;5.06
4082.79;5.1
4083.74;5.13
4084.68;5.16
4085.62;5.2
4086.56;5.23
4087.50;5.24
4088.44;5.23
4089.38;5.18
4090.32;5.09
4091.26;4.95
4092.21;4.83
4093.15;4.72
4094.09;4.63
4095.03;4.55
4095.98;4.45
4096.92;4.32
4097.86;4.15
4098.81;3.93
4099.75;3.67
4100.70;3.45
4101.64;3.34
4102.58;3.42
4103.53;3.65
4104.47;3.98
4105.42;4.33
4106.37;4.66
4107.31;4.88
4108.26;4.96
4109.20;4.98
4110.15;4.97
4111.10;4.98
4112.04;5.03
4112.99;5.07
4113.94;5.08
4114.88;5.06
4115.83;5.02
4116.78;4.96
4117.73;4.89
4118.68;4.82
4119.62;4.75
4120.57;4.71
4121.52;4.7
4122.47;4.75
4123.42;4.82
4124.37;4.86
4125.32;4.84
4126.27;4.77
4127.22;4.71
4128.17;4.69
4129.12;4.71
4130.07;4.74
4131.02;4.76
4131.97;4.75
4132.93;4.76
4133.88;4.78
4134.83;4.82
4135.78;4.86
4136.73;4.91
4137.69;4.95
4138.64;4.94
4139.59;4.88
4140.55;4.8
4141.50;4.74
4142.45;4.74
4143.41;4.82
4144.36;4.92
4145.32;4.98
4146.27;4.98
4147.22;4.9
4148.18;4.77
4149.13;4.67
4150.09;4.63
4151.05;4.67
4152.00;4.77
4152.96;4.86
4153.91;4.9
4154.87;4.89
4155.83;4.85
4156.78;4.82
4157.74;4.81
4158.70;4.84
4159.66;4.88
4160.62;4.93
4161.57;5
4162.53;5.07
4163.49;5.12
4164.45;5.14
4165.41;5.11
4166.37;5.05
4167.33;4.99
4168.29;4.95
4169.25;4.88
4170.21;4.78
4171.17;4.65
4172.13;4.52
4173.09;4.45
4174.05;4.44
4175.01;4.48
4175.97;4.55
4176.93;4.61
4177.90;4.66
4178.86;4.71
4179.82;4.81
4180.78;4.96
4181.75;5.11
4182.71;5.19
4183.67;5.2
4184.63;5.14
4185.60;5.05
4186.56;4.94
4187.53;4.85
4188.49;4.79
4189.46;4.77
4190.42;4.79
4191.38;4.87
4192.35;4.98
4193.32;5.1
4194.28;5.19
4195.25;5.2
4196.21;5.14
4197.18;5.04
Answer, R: 0.6 AA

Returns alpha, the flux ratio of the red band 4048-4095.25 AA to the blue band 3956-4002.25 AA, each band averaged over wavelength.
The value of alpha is 1.20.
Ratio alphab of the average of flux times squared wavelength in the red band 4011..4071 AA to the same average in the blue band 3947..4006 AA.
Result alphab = 1.2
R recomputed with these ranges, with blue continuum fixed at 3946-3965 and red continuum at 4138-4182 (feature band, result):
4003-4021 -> -2.4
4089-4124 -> 0.7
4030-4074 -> -4.5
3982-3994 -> -1.7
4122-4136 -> -0.1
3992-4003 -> -1.3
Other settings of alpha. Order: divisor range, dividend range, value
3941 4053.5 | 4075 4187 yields 1.05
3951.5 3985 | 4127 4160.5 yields 1.25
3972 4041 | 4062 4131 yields 0.98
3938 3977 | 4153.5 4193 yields 1.31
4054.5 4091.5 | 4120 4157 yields 0.96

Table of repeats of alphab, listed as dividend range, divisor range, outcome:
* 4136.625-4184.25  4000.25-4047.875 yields 1.04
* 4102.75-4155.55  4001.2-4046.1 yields 1.01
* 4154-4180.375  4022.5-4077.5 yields 1.02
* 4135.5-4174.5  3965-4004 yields 1.24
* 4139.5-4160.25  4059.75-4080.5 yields 1.02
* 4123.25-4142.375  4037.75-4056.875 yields 0.99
